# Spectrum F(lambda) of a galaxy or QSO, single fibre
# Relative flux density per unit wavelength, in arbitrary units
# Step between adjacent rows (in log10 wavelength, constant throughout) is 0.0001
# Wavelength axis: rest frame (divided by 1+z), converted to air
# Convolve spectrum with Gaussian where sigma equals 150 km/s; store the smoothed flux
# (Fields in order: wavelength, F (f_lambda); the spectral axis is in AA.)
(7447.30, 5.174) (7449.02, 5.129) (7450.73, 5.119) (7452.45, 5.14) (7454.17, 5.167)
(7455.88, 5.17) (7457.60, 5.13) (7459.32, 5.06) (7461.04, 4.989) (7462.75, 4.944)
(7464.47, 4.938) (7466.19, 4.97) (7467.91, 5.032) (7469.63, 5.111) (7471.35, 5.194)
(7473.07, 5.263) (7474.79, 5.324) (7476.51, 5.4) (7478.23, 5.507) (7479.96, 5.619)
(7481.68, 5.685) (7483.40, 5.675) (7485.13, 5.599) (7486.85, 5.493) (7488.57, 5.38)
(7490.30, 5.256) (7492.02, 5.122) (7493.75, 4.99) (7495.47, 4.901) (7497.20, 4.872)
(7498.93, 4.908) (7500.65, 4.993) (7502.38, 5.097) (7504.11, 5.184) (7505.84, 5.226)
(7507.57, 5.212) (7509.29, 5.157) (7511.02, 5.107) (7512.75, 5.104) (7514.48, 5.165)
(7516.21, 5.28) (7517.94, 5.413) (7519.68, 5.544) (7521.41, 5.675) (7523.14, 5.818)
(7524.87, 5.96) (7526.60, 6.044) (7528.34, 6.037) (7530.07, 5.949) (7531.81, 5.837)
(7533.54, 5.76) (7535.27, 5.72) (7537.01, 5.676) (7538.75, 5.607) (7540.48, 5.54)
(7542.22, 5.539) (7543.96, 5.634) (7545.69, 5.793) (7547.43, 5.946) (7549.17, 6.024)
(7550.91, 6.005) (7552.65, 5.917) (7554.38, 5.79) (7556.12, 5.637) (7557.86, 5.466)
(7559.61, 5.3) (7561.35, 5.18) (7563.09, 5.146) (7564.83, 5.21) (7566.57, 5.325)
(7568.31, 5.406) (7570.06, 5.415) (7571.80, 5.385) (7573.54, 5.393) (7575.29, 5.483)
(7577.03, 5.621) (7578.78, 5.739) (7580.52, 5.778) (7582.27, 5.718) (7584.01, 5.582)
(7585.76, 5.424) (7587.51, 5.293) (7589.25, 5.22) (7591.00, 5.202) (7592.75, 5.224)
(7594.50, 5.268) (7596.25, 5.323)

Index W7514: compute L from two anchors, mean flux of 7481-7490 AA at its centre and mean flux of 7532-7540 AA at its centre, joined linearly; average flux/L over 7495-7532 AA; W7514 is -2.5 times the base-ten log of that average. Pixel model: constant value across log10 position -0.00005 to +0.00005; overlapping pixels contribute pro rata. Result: 0.05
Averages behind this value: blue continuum 5.54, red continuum 5.7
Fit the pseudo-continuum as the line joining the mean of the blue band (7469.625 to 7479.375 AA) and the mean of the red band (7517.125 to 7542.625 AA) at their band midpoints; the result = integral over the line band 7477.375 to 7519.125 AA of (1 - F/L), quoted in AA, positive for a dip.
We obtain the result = 1.9 AA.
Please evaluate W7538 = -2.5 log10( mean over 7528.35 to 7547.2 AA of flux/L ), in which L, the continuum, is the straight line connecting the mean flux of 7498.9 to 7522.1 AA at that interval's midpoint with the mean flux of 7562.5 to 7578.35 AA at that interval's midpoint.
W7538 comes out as -0.08 mag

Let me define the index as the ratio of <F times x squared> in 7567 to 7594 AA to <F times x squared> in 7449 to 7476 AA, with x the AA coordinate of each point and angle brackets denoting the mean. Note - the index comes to 1.10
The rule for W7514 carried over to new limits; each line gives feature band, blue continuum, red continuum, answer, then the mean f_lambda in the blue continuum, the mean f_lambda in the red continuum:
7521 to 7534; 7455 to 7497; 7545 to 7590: -0.09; 5.23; 5.55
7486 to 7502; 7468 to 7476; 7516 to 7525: 0.06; 5.21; 5.61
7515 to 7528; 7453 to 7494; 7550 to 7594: -0.06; 5.25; 5.47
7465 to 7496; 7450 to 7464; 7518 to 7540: 0.00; 5.08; 5.78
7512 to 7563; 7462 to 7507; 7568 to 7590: -0.06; 5.22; 5.5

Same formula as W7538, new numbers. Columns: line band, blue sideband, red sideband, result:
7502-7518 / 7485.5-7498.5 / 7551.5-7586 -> 0.01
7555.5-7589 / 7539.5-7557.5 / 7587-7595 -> 0.01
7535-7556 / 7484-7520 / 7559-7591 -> -0.09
